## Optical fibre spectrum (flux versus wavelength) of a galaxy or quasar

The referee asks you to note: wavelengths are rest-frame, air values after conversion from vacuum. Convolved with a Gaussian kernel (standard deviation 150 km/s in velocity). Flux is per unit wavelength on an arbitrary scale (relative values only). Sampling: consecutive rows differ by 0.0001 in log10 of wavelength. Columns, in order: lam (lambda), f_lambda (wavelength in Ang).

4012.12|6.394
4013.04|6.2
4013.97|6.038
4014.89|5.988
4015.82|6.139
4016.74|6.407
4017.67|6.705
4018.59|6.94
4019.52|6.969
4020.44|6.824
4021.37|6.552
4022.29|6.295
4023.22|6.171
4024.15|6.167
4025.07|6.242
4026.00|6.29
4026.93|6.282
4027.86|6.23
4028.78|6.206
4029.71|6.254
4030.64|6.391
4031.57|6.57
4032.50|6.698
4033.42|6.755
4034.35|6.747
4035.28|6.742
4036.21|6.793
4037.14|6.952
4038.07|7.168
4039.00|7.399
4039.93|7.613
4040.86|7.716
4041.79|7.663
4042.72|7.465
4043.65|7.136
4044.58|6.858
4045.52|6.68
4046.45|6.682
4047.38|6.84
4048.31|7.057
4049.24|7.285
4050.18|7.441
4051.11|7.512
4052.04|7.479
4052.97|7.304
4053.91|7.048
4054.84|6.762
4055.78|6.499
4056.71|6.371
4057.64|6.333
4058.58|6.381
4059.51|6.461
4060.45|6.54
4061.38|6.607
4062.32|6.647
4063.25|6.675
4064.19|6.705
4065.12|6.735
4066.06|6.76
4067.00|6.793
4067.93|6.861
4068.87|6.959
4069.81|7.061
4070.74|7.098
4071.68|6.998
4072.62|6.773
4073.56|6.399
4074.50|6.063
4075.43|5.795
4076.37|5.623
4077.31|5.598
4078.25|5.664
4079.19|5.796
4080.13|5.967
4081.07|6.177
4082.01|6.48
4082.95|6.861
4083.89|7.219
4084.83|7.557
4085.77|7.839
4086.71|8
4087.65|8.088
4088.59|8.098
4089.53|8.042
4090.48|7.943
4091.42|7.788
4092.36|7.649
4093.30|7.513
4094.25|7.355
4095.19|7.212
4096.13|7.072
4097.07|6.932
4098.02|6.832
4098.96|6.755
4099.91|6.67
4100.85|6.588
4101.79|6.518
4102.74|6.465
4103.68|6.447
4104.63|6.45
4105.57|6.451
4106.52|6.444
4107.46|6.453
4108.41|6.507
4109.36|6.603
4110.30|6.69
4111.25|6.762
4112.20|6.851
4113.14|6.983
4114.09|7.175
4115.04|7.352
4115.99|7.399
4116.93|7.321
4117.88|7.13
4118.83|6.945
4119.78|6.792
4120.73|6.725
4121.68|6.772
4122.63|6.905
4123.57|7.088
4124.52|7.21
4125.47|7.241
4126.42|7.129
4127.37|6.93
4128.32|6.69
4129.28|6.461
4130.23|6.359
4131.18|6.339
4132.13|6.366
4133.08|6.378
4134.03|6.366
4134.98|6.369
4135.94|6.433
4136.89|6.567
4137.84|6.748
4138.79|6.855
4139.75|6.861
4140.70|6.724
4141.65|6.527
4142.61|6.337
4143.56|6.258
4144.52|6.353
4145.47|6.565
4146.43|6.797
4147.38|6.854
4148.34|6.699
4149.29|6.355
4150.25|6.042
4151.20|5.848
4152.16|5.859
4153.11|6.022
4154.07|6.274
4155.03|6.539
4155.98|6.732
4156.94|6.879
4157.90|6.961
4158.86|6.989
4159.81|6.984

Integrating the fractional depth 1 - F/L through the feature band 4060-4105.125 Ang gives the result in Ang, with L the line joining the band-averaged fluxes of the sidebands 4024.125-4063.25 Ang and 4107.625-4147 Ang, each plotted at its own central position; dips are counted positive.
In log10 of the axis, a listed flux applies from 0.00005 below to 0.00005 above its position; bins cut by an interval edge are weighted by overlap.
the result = -0.4 Ang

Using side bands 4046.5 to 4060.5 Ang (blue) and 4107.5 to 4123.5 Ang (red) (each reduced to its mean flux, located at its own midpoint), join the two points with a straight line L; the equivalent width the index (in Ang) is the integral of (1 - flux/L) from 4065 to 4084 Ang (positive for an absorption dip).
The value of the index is 1.3 Ang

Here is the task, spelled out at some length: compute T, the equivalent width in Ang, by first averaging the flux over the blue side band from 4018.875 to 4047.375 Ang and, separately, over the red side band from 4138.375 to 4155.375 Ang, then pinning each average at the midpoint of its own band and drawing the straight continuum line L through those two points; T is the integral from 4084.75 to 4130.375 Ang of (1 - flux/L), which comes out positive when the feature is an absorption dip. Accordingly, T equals -3.5 Ang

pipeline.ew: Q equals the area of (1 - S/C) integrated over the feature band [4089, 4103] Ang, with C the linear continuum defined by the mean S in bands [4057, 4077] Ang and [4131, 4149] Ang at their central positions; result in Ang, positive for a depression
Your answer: -1.3 Ang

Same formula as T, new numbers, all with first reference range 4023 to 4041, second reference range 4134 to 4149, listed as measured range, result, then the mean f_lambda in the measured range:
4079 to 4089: -0.8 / 7.13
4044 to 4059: -0.6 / 6.91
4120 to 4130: -0.5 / 6.9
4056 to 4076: 0.1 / 6.62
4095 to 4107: -0.1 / 6.67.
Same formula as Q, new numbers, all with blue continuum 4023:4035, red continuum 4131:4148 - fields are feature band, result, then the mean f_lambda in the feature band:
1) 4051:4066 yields -0.7 Ang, 6.74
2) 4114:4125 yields -0.9 Ang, 7.07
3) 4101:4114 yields -0.2 Ang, 6.6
